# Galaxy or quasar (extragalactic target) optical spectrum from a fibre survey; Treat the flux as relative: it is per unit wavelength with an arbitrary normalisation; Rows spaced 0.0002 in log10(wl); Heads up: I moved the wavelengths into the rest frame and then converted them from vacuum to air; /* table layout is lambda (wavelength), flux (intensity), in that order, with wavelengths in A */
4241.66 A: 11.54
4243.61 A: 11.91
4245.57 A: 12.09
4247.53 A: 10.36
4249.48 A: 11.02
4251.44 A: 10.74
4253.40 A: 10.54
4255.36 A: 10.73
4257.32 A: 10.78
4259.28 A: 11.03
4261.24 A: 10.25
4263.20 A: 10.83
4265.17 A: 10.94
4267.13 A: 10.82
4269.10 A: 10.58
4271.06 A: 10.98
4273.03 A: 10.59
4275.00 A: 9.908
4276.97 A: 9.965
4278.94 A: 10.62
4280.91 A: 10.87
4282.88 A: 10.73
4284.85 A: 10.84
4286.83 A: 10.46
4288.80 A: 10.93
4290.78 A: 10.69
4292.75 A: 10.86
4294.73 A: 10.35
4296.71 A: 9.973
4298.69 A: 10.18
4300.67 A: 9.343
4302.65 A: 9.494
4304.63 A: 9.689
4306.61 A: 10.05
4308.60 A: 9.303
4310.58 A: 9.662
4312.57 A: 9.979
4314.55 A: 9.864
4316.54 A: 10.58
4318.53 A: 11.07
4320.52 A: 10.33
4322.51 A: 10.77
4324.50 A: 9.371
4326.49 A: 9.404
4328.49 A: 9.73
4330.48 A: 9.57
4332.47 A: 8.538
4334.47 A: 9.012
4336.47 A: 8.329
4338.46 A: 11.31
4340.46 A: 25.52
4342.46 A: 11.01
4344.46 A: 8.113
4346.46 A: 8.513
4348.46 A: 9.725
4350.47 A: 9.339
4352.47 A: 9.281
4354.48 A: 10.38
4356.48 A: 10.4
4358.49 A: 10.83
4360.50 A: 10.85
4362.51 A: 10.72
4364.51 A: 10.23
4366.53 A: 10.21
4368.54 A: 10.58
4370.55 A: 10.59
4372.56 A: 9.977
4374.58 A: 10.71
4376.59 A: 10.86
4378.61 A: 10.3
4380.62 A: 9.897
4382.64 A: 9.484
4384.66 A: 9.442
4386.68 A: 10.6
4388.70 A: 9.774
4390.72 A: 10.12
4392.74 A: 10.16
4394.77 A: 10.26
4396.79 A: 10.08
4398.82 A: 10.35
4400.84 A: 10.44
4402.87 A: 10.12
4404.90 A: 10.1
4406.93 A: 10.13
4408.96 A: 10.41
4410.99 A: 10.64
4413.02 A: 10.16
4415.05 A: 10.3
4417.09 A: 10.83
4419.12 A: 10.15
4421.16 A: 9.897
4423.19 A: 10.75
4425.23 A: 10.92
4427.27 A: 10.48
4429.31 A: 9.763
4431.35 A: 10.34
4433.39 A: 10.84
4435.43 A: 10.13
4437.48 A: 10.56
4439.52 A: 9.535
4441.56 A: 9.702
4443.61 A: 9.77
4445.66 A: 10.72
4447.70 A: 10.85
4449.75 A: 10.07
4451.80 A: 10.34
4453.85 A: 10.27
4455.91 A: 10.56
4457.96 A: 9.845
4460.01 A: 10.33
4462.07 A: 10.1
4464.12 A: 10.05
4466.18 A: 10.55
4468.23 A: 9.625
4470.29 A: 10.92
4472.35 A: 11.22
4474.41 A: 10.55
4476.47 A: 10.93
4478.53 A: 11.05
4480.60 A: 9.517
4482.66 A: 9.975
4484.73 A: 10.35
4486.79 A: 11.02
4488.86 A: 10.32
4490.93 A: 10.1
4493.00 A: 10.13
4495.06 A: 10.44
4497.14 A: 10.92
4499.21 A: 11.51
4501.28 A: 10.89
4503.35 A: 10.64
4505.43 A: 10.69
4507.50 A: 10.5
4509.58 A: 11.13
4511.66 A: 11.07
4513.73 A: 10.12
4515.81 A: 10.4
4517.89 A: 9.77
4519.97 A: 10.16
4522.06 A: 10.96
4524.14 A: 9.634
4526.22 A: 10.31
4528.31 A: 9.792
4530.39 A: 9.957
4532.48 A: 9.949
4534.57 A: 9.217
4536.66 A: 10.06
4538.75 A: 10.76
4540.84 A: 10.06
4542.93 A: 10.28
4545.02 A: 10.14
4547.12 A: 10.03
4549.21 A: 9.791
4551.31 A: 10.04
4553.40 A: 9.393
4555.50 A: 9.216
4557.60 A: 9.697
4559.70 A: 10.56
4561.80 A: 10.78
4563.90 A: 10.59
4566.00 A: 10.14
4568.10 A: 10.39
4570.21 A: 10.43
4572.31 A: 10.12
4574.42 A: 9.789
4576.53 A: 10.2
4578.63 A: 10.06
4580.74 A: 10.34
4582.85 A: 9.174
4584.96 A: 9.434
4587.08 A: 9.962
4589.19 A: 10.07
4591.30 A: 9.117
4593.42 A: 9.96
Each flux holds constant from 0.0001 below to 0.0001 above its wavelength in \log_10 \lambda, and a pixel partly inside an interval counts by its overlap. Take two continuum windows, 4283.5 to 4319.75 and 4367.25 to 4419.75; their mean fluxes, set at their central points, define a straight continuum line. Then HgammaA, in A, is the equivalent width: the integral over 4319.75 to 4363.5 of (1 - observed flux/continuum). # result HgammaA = -1.2 A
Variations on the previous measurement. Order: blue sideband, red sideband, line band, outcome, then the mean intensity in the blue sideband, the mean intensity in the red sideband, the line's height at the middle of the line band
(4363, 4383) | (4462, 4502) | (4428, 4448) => 0.5 A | 10.3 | 10.5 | 10.4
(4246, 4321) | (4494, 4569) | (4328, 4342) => -1.8 A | 10.4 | 10.3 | 10.4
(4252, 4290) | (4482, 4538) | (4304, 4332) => 1.8 A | 10.7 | 10.4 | 10.6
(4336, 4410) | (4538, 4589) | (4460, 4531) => -1.6 A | 10.5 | 10.1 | 10.2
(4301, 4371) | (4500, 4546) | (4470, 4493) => -0.4 A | 10.3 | 10.3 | 10.3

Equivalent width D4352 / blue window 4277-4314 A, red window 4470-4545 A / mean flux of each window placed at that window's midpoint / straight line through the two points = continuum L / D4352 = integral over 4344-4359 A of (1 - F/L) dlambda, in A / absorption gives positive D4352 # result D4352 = 1.00 A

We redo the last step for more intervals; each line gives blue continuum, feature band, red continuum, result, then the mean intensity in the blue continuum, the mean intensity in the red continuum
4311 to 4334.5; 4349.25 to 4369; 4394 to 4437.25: -0.41 A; 9.88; 10.3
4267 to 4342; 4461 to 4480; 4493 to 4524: 0.12 A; 10.5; 10.6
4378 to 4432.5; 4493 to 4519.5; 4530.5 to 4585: -1.43 A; 10.2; 10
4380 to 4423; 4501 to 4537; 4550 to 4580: -0.57 A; 10.2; 10.1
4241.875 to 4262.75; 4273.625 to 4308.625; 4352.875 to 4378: 1.74 A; 11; 10.5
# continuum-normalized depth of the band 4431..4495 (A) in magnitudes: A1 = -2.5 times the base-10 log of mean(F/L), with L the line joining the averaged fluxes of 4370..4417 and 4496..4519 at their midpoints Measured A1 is 0.02 mag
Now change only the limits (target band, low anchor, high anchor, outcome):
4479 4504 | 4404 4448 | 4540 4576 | -0.03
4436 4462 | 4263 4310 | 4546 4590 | -0.01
